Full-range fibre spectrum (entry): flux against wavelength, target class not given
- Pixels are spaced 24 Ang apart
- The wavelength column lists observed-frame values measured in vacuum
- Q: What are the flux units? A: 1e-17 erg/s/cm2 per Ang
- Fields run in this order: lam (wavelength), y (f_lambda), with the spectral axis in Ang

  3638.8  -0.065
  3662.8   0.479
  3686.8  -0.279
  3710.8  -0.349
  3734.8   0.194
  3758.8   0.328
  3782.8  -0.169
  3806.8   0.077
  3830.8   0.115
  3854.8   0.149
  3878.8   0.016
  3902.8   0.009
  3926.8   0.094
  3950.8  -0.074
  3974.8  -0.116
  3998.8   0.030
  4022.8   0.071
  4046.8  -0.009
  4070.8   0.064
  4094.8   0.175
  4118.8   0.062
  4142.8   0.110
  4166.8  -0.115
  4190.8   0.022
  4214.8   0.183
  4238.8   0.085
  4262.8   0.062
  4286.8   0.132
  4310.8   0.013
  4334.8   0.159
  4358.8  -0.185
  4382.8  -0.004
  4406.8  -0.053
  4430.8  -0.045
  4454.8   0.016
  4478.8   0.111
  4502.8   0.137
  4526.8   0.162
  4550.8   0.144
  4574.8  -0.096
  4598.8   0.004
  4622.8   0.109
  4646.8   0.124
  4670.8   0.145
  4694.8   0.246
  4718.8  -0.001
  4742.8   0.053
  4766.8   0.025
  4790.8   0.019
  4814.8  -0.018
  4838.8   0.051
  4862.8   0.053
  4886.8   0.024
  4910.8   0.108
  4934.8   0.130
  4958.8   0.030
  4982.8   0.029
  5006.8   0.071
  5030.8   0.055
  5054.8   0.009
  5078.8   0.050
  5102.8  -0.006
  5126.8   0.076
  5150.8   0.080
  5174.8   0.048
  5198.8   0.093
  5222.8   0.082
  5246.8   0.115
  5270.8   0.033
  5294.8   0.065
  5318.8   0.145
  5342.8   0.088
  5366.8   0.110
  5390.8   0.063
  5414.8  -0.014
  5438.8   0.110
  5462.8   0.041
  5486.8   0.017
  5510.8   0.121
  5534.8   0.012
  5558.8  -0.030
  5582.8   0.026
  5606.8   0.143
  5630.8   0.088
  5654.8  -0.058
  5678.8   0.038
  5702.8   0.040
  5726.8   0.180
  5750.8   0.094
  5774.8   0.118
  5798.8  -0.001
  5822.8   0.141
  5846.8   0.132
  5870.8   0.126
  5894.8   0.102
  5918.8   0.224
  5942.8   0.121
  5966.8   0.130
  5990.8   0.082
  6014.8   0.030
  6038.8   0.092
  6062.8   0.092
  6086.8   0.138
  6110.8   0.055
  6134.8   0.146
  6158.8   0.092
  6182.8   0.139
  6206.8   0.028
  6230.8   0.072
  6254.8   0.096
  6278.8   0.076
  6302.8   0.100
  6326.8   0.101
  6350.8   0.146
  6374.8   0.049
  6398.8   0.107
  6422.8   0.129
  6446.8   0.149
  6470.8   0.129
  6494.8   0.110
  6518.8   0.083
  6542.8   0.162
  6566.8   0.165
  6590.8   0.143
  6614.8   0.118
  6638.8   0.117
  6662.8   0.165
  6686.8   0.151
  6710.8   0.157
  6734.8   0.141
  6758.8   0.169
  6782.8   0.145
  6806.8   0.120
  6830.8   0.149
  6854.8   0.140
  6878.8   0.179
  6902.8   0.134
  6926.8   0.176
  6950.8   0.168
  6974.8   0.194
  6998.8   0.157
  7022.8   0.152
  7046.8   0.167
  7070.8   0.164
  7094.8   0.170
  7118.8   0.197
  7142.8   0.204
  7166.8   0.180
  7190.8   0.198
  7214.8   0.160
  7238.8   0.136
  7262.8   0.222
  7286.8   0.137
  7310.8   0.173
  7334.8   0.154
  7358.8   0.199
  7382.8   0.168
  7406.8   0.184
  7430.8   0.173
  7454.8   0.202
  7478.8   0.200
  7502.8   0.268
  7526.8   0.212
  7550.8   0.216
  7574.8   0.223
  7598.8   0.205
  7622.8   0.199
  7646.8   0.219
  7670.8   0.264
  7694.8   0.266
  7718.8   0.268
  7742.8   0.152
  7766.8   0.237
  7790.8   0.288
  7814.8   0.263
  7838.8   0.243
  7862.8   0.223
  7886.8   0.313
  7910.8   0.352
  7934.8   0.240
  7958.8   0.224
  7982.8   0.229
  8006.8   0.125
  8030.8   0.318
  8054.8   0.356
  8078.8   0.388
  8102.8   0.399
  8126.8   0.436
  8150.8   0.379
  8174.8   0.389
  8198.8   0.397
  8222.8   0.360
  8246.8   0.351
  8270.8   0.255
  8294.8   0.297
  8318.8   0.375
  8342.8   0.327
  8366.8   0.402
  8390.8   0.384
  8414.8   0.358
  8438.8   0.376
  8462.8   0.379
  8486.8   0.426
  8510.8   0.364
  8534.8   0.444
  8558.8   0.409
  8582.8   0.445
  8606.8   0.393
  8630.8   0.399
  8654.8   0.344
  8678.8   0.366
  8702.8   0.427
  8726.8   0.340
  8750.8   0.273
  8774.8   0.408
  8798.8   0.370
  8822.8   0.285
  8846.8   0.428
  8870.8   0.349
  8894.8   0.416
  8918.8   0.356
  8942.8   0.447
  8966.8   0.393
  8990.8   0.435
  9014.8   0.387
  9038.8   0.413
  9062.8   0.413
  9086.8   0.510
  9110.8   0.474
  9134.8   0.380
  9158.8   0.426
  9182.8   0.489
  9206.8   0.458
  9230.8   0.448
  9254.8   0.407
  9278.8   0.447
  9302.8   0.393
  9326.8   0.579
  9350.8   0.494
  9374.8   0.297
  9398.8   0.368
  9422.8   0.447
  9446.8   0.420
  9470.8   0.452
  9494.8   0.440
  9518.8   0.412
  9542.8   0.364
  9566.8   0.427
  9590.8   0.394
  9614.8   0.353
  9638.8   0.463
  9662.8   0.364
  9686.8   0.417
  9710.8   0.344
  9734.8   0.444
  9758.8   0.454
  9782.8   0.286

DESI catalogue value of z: 1.015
